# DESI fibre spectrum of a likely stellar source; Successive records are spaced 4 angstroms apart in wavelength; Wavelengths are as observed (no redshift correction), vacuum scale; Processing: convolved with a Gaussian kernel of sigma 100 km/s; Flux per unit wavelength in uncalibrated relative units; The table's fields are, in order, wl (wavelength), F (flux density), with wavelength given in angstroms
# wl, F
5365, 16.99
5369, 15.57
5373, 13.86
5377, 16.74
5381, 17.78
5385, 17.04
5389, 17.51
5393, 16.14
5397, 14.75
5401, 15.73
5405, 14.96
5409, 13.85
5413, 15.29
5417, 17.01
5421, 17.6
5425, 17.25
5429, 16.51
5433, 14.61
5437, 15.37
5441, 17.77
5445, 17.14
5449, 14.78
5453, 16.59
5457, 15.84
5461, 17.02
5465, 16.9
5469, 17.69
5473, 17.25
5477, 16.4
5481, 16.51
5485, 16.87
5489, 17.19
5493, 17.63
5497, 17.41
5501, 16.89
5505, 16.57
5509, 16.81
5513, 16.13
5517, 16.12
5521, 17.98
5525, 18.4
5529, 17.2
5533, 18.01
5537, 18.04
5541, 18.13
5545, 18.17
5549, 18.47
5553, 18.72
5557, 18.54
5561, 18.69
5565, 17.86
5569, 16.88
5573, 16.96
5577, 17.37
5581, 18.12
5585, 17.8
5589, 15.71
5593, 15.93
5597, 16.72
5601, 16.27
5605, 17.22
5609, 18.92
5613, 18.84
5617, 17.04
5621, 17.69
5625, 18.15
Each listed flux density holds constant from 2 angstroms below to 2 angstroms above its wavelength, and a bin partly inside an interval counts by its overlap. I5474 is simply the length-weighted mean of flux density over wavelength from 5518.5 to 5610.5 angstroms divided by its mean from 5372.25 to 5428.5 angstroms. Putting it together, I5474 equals 1.09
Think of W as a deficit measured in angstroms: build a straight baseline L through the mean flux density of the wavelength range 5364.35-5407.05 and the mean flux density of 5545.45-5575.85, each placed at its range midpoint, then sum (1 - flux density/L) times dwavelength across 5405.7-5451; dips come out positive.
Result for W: 1.3 angstroms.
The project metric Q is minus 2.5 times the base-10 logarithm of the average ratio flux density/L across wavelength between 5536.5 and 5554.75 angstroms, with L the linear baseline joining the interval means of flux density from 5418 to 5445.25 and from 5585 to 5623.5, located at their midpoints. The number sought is -0.08 mag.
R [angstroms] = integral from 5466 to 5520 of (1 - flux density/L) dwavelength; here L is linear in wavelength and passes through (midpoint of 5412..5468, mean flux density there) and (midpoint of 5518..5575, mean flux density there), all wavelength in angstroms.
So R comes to 0.9 angstroms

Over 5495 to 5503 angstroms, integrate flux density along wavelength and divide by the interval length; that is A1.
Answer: 17.1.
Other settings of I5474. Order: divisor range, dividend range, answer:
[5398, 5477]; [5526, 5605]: 1.08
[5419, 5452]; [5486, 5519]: 1.03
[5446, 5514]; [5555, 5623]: 1.04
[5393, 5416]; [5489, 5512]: 1.13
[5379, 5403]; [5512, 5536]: 1.05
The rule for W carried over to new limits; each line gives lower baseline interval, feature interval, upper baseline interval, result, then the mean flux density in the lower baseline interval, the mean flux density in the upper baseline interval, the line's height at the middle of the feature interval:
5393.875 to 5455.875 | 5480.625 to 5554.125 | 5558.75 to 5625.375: -3.0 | 15.9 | 17.4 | 16.8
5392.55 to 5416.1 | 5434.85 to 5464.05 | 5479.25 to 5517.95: -0.8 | 15.1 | 16.8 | 16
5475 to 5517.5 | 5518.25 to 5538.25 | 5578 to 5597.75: -1.2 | 16.8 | 16.9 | 16.8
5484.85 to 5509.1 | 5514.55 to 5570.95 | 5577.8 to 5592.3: -2.7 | 17.1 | 17.1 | 17.1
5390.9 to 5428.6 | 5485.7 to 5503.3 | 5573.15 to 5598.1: -0.9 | 15.9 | 17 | 16.4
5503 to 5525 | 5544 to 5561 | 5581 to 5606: -1.7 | 16.9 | 16.7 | 16.8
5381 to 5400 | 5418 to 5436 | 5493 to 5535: 0.2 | 16.5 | 17.2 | 16.7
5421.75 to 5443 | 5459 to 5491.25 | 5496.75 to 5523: -0.7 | 16.4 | 16.8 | 16.6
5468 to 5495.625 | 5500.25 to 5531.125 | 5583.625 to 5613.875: 0.1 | 17.1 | 17.1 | 17.1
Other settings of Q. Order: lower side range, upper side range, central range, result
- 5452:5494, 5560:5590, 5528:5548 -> -0.05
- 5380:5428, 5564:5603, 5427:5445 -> 0.01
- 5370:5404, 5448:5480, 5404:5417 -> 0.09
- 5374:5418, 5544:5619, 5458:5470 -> -0.03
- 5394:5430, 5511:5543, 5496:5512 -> 0.02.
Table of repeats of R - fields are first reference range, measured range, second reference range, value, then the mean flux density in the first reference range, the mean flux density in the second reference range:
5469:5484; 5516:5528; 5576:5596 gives -0.49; 16.9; 17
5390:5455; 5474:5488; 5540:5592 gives 0.02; 16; 17.8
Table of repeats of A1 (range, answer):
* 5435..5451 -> 16.3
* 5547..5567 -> 18.5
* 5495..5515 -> 16.8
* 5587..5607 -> 16.4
